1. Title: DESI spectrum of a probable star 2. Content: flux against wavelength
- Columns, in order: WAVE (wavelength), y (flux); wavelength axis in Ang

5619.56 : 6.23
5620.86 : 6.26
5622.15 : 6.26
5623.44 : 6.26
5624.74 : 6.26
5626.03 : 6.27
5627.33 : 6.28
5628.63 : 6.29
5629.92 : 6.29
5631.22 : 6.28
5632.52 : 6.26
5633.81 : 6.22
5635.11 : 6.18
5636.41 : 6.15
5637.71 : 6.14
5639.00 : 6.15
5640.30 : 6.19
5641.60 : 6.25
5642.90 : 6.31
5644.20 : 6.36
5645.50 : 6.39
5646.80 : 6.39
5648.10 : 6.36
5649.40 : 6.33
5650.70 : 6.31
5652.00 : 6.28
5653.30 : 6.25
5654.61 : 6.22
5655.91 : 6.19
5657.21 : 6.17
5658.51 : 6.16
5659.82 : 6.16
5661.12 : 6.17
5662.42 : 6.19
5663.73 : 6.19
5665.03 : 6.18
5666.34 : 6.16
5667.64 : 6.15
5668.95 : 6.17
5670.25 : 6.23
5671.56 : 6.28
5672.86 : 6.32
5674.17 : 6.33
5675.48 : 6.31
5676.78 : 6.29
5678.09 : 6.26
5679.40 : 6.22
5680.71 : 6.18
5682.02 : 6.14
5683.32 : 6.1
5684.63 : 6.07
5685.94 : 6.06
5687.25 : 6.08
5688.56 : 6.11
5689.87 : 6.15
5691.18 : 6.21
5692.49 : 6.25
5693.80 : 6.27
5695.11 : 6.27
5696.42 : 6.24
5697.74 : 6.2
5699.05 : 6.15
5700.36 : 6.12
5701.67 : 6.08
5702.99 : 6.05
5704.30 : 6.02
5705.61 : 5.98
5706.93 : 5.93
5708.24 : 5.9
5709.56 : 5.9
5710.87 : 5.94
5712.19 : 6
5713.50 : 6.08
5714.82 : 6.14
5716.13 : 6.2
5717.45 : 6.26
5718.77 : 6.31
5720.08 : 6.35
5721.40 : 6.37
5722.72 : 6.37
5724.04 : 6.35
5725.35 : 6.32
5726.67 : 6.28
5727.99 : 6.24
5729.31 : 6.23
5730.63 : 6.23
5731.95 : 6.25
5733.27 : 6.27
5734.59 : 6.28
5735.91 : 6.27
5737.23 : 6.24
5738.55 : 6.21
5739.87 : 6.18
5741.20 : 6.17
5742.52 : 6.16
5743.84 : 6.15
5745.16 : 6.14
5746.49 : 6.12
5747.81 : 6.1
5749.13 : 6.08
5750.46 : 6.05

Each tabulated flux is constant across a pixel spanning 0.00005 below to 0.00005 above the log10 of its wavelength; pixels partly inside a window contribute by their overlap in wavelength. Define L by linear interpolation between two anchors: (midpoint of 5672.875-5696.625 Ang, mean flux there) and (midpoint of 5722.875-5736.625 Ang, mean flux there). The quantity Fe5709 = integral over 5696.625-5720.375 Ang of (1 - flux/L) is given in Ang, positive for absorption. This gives 0.6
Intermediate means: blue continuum 6.2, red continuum 6.28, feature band 6.09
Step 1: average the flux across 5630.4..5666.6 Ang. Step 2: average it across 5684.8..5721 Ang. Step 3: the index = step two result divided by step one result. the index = 0.98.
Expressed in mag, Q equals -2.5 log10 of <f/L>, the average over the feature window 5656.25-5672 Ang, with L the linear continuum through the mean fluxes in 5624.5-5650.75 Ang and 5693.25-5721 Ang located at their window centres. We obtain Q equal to 0.00 mag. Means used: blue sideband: 6.27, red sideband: 6.12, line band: 6.18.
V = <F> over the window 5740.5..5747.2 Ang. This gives 6.14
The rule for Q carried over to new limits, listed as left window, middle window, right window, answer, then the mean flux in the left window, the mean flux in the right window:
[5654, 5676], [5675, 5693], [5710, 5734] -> 0.008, 6.21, 6.23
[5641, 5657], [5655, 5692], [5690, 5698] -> 0.013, 6.3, 6.23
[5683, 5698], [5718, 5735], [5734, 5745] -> -0.018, 6.17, 6.21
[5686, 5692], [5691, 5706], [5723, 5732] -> 0.002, 6.13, 6.28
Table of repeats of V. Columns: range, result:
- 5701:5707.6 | 6.01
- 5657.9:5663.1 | 6.16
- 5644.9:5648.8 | 6.38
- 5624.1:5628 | 6.26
